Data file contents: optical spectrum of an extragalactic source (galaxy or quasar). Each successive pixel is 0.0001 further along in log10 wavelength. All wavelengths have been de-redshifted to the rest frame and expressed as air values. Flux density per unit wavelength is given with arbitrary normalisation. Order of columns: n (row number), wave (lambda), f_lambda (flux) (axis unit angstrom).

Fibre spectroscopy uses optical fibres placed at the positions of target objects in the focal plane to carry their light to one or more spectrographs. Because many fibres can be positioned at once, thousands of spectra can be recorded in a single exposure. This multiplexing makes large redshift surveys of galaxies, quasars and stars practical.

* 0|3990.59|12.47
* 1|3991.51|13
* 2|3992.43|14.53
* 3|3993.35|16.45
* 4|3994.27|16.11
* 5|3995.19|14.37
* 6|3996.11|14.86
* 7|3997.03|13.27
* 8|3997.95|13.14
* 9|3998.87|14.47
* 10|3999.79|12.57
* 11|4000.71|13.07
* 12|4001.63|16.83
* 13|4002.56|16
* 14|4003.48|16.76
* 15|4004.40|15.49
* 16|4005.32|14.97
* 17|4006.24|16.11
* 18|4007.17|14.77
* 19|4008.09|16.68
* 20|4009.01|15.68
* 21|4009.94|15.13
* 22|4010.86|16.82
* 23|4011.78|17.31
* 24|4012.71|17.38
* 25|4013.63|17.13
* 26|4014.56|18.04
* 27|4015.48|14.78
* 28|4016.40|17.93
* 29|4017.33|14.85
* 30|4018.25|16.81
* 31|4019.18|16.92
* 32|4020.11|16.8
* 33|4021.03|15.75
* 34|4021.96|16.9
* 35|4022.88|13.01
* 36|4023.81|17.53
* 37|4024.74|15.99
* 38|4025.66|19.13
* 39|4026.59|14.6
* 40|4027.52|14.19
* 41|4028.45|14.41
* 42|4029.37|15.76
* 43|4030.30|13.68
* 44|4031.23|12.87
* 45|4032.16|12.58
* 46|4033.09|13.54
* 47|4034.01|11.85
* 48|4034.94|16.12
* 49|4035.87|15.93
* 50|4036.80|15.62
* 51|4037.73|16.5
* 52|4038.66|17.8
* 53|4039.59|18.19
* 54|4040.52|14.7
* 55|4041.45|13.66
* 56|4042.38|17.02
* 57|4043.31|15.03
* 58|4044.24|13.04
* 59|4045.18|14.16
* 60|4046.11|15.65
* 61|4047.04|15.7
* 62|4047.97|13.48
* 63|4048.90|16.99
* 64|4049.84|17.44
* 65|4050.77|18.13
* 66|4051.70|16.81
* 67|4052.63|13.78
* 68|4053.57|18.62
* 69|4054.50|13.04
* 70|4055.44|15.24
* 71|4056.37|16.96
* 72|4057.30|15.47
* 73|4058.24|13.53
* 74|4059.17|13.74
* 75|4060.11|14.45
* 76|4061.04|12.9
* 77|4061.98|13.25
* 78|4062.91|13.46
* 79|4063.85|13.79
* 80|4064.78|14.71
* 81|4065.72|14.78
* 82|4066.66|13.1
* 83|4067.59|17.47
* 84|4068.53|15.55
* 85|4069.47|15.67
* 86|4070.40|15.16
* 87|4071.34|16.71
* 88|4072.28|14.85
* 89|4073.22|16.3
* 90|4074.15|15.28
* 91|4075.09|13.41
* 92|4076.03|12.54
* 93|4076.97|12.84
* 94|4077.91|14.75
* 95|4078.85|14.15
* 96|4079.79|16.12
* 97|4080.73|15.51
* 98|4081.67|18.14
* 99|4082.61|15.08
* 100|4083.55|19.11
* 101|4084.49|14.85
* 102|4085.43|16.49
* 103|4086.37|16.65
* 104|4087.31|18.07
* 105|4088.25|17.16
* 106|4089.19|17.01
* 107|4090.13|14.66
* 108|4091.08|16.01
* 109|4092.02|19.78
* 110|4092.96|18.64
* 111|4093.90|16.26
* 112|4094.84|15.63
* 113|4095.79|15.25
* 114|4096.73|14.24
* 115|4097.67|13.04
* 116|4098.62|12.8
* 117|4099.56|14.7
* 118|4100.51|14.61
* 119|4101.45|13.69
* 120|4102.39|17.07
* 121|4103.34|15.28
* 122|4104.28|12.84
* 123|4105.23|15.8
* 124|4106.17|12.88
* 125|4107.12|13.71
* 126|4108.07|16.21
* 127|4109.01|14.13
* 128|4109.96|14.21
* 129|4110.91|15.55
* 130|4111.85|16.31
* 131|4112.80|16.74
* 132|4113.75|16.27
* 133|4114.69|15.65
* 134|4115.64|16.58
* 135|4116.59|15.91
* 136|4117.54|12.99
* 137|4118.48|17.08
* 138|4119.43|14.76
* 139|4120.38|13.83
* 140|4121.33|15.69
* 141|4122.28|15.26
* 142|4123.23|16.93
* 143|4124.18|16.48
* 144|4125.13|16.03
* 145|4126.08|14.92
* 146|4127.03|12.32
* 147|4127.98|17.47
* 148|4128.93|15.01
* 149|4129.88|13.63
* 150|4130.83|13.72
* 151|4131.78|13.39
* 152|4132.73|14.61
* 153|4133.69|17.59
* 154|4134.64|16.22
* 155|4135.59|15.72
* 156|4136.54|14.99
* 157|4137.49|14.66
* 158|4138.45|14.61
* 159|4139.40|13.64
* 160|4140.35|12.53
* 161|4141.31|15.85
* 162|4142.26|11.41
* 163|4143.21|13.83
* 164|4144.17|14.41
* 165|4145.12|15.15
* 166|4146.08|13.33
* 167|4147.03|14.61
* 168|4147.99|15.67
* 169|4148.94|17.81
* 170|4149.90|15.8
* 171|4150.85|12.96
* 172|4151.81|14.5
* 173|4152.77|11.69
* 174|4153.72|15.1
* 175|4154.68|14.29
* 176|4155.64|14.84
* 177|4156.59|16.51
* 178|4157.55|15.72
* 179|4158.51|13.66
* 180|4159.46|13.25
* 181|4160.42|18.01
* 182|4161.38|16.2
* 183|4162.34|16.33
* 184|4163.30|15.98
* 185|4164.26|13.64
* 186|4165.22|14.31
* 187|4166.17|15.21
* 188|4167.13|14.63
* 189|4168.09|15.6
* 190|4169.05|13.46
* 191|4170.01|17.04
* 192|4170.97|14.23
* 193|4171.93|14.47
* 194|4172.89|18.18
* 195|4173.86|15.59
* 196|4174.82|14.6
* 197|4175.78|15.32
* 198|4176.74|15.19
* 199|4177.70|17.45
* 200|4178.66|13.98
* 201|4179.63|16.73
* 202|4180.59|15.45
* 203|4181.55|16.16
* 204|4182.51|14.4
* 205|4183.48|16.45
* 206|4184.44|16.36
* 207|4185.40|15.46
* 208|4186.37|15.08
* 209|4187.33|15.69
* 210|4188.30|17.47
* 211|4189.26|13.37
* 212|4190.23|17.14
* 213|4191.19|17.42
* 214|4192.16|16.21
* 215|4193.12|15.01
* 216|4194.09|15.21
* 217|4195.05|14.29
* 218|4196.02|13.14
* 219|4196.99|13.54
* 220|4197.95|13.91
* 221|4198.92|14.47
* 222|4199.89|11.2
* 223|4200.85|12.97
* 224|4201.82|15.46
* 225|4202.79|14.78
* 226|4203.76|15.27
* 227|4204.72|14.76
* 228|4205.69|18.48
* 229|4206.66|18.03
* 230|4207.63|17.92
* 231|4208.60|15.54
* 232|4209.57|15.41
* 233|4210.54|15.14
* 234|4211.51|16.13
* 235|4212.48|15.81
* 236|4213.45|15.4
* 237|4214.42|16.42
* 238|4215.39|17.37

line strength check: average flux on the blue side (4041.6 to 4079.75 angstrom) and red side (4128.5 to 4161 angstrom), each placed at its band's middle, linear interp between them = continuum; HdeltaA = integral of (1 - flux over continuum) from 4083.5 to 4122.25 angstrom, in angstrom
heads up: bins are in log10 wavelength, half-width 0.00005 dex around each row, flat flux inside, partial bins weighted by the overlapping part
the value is -1.8 angstrom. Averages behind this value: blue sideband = 15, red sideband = 14.7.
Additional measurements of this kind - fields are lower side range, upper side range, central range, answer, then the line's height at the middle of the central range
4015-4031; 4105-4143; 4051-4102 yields 0.2 angstrom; 15.4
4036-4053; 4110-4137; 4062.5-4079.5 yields 1.0 angstrom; 15.7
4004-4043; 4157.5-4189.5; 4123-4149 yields 1.2 angstrom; 15.5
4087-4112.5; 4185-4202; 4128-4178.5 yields 0.4 angstrom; 15.1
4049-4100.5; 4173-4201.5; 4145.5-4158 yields 0.4 angstrom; 15.3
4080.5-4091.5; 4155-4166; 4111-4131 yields 0.7 angstrom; 16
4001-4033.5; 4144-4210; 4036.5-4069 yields 0.9 angstrom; 15.7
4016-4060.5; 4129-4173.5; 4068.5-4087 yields -0.3 angstrom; 15.2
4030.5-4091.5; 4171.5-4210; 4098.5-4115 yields 0.4 angstrom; 15.3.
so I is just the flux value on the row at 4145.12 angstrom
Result 15.15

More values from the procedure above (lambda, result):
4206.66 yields 18.03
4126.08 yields 14.92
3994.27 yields 16.11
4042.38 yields 17.02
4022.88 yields 13.01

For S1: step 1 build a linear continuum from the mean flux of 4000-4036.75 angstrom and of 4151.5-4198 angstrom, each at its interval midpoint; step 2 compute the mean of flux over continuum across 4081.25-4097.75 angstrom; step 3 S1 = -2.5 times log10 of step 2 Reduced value -0.073 mag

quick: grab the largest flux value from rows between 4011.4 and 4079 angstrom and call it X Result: 19.13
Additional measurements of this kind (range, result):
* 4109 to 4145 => 17.59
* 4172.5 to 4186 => 18.18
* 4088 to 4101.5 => 19.78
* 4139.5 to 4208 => 18.48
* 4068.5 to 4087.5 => 19.11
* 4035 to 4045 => 18.19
